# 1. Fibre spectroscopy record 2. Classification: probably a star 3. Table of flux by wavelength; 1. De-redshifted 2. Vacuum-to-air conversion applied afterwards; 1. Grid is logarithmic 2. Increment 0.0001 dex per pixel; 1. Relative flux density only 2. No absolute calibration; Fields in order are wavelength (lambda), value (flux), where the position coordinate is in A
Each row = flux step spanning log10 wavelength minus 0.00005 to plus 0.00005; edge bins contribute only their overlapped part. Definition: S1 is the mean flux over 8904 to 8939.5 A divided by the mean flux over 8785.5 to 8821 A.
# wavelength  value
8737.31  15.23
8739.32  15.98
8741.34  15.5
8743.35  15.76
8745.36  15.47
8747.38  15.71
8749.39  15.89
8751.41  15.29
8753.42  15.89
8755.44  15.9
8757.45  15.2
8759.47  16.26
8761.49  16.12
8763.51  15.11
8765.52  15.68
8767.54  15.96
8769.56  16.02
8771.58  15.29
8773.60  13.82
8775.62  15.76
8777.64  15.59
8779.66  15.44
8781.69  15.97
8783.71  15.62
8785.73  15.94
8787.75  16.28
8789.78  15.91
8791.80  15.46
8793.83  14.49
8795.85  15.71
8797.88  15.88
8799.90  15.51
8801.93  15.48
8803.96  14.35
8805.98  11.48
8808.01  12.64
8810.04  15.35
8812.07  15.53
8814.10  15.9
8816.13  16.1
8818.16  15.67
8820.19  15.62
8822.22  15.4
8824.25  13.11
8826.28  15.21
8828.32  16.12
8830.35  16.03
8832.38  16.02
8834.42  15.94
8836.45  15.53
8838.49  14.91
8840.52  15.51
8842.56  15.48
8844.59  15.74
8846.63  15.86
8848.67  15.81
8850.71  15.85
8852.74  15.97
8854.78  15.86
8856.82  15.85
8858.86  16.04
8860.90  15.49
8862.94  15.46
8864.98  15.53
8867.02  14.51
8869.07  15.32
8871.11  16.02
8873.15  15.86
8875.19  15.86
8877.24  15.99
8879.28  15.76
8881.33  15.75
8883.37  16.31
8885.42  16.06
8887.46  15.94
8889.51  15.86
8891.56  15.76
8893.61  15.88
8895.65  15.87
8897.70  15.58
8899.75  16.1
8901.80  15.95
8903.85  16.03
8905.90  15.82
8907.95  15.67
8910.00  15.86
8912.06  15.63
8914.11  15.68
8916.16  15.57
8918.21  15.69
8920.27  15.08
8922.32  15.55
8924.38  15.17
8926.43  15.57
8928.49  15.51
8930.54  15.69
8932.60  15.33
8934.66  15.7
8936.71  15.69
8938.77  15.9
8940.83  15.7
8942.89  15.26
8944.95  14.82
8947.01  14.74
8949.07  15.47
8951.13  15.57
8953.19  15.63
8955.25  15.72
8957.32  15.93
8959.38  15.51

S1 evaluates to 1.0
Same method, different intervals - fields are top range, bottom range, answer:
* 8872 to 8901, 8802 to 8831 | 1.07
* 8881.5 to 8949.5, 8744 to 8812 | 1.02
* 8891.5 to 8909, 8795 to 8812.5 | 1.09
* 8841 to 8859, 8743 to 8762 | 1.00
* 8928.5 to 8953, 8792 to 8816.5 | 1.04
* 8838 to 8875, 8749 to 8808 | 1.02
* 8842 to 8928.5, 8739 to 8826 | 1.02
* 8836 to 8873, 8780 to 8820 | 1.02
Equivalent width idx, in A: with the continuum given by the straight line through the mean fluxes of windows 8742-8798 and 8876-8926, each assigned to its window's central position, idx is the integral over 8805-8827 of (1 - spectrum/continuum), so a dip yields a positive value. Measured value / 1.3 A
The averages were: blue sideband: 15.6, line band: 14.7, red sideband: 15.8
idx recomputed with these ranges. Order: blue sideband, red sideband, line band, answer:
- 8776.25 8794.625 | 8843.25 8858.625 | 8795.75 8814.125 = 1.2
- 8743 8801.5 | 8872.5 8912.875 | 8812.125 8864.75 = 0.5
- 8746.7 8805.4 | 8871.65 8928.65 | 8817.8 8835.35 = 0.2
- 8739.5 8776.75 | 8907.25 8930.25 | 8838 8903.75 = -0.8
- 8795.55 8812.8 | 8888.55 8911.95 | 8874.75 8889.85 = -0.3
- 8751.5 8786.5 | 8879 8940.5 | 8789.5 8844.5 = 1.6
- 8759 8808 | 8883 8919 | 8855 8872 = 0.1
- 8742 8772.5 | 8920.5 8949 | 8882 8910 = -0.8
